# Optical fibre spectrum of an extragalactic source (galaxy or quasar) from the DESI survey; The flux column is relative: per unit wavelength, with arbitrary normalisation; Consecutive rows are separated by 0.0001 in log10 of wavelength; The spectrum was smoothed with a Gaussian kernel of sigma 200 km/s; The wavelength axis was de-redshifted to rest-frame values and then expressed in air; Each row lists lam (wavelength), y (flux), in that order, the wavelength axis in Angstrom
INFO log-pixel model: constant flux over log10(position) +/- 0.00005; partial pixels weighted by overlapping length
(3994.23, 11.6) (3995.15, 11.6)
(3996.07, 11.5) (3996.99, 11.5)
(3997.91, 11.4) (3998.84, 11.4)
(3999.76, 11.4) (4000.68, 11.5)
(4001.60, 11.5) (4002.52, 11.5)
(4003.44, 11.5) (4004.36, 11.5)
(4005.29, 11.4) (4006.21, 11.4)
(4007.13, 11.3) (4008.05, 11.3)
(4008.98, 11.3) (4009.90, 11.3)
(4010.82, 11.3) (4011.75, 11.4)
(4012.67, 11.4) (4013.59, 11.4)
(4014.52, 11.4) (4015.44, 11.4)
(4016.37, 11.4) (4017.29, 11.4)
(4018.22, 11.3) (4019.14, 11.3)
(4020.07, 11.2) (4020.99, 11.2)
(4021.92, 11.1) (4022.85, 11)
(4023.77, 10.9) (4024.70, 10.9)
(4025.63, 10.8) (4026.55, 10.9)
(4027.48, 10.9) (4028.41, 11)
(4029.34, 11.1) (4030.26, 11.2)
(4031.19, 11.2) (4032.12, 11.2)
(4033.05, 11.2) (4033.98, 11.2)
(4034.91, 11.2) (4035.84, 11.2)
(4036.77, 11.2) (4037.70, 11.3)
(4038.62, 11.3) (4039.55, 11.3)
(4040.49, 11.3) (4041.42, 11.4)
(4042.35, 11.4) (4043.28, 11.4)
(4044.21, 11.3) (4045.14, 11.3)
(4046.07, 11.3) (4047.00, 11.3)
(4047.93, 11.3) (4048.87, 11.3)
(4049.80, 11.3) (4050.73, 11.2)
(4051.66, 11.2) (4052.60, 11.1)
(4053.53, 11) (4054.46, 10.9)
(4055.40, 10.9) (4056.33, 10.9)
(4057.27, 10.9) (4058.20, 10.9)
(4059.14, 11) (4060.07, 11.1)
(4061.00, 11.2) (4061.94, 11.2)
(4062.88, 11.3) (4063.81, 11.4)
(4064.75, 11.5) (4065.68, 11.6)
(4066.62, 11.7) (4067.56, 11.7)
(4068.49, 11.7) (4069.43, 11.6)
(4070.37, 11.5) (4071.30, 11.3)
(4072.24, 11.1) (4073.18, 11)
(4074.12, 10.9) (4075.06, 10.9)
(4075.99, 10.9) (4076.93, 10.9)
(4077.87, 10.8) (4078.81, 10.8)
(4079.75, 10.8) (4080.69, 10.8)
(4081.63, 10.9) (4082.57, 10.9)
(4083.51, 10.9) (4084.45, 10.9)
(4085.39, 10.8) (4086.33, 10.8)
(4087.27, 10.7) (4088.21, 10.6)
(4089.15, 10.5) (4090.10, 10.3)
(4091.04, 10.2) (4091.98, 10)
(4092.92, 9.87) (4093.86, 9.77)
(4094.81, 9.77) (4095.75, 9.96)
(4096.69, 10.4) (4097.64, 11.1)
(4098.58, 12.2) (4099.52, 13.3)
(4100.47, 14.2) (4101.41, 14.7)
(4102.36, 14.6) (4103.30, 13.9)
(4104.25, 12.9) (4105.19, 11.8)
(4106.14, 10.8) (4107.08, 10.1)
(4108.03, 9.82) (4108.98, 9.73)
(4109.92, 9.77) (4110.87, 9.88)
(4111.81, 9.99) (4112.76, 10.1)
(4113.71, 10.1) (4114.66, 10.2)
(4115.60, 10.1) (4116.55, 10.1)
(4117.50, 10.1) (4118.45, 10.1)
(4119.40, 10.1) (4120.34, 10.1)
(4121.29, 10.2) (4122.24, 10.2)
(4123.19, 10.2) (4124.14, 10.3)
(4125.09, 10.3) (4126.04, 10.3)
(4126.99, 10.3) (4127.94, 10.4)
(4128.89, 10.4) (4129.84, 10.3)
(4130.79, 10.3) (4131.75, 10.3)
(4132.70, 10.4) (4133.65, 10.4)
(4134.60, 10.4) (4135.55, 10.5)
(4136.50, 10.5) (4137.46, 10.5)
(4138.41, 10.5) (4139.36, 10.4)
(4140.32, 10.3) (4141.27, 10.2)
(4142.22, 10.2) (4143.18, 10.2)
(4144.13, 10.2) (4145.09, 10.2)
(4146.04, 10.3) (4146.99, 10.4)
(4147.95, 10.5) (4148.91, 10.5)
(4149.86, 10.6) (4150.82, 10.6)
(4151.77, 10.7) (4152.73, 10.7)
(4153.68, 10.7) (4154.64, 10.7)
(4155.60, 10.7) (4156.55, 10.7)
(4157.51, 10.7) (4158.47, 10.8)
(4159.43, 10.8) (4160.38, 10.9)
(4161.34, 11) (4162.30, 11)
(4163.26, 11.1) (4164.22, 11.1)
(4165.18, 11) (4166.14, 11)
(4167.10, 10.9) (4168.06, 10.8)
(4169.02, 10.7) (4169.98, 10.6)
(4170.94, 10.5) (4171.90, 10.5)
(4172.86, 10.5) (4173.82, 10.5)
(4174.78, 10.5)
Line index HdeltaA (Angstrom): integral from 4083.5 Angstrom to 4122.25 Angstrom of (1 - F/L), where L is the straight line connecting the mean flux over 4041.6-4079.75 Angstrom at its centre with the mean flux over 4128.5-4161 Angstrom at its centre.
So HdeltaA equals 0.0 Angstrom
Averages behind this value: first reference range 11.2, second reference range 10.5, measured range 10.9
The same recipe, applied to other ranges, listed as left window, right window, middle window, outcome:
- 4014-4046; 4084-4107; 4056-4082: 0.4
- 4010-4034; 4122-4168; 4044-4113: -1.5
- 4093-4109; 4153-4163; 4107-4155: 4.0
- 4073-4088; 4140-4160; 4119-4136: 0.5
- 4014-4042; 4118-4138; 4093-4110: -1.7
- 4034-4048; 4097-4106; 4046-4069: 1.1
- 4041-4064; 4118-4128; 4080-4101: -0.4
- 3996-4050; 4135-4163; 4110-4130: 1.0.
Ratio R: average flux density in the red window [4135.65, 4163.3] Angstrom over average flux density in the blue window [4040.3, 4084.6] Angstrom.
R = 0.95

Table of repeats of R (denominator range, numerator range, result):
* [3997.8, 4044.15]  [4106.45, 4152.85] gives 0.91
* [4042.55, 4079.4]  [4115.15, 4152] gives 0.92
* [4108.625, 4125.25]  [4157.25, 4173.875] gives 1.07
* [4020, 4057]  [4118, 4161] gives 0.93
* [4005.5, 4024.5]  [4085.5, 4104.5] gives 1.02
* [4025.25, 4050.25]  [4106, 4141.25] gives 0.91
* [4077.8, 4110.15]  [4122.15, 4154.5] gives 0.93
